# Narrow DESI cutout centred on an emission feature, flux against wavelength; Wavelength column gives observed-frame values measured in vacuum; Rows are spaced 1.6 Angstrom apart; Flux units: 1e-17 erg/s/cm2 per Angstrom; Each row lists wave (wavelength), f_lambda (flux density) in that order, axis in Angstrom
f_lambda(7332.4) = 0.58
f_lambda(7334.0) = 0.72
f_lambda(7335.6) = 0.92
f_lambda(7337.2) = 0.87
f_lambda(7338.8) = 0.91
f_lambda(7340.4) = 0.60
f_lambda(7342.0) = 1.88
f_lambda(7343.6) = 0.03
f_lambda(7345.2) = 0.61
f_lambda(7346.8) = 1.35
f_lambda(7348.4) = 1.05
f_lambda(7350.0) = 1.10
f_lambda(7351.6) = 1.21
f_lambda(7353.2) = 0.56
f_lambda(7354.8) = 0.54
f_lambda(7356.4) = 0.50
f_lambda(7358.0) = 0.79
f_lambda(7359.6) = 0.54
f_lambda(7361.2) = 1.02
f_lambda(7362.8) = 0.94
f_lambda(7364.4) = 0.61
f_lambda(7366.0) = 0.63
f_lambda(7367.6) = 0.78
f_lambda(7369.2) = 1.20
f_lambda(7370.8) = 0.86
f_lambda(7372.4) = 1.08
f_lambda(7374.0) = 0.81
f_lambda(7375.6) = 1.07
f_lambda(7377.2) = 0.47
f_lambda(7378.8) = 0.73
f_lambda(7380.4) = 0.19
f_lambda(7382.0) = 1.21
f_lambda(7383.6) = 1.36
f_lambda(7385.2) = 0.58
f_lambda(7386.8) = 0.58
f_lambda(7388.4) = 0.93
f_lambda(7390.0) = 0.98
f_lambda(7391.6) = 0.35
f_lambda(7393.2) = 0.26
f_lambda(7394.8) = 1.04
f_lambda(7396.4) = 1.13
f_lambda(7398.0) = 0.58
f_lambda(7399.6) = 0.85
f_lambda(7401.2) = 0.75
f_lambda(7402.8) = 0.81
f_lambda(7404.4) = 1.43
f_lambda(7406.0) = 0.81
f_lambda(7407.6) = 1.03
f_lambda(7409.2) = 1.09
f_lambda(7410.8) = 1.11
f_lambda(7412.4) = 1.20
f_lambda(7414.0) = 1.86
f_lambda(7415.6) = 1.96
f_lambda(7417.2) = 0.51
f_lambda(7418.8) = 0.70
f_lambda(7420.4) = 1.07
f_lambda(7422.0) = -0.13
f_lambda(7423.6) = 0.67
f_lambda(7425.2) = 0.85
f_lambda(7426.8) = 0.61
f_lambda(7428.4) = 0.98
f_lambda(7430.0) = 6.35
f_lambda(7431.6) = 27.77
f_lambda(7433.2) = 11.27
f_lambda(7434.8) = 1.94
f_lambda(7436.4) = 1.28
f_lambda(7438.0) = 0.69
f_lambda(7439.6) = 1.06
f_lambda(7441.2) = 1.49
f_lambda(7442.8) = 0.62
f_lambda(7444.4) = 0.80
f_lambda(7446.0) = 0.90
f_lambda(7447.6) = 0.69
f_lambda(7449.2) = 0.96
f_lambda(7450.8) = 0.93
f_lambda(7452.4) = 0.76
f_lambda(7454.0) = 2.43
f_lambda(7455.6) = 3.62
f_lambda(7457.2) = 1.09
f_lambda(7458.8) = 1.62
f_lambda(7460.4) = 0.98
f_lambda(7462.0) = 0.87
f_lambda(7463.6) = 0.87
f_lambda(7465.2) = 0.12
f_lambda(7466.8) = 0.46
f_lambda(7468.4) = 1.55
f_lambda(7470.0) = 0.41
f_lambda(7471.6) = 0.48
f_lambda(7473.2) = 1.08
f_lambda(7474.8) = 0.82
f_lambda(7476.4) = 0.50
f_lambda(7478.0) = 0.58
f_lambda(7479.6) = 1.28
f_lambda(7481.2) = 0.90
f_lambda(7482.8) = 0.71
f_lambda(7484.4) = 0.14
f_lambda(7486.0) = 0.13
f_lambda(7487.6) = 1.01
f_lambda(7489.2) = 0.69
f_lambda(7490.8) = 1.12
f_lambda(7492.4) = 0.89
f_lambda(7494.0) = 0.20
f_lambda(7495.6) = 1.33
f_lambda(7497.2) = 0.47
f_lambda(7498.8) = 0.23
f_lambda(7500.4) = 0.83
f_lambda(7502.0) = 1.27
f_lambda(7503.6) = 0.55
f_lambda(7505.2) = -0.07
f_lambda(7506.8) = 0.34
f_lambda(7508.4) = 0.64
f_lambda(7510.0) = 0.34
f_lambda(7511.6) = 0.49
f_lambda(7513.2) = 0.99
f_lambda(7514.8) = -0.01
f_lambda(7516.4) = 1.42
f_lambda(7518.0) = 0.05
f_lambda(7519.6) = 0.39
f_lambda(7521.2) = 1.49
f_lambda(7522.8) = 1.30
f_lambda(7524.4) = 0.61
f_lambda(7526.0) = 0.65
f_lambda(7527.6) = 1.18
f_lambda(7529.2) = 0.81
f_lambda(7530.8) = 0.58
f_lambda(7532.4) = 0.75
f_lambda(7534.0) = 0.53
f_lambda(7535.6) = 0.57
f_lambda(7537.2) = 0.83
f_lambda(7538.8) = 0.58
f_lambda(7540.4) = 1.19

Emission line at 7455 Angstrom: [N II]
